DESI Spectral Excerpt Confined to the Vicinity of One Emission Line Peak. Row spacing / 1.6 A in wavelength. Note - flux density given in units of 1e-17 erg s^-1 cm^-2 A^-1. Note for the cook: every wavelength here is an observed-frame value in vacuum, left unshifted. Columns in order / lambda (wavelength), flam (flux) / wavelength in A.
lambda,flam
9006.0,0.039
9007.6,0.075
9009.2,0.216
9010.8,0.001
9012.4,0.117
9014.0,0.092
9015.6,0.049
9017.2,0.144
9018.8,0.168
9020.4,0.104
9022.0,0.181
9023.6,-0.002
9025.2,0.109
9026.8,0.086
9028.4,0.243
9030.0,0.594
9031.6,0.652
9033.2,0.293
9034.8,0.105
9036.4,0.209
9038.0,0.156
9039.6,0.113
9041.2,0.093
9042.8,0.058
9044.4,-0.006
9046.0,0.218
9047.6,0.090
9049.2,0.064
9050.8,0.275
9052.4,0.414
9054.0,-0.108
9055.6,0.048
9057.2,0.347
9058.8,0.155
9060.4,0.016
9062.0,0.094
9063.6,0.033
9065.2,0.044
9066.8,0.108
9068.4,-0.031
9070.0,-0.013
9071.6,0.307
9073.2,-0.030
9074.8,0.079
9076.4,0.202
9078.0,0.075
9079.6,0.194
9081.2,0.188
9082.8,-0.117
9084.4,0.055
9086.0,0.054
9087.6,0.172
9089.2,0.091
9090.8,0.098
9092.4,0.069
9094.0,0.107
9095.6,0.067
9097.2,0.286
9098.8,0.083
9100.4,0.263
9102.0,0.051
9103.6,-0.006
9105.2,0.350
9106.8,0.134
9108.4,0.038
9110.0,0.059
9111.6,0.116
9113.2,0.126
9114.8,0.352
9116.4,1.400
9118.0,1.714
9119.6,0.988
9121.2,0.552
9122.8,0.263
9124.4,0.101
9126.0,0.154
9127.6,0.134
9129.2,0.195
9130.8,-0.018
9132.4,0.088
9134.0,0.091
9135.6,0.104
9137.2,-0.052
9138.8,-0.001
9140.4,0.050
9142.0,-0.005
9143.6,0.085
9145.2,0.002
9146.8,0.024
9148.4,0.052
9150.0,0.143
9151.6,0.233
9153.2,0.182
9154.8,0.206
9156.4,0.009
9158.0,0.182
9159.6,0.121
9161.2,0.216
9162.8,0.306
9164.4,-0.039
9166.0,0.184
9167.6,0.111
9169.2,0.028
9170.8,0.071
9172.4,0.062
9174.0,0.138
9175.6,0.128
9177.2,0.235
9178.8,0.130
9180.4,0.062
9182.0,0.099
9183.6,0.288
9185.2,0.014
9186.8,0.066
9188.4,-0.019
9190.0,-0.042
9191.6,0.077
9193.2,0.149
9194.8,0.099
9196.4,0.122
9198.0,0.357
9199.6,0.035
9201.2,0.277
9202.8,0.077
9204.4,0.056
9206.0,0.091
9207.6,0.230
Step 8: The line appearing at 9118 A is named [O III]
